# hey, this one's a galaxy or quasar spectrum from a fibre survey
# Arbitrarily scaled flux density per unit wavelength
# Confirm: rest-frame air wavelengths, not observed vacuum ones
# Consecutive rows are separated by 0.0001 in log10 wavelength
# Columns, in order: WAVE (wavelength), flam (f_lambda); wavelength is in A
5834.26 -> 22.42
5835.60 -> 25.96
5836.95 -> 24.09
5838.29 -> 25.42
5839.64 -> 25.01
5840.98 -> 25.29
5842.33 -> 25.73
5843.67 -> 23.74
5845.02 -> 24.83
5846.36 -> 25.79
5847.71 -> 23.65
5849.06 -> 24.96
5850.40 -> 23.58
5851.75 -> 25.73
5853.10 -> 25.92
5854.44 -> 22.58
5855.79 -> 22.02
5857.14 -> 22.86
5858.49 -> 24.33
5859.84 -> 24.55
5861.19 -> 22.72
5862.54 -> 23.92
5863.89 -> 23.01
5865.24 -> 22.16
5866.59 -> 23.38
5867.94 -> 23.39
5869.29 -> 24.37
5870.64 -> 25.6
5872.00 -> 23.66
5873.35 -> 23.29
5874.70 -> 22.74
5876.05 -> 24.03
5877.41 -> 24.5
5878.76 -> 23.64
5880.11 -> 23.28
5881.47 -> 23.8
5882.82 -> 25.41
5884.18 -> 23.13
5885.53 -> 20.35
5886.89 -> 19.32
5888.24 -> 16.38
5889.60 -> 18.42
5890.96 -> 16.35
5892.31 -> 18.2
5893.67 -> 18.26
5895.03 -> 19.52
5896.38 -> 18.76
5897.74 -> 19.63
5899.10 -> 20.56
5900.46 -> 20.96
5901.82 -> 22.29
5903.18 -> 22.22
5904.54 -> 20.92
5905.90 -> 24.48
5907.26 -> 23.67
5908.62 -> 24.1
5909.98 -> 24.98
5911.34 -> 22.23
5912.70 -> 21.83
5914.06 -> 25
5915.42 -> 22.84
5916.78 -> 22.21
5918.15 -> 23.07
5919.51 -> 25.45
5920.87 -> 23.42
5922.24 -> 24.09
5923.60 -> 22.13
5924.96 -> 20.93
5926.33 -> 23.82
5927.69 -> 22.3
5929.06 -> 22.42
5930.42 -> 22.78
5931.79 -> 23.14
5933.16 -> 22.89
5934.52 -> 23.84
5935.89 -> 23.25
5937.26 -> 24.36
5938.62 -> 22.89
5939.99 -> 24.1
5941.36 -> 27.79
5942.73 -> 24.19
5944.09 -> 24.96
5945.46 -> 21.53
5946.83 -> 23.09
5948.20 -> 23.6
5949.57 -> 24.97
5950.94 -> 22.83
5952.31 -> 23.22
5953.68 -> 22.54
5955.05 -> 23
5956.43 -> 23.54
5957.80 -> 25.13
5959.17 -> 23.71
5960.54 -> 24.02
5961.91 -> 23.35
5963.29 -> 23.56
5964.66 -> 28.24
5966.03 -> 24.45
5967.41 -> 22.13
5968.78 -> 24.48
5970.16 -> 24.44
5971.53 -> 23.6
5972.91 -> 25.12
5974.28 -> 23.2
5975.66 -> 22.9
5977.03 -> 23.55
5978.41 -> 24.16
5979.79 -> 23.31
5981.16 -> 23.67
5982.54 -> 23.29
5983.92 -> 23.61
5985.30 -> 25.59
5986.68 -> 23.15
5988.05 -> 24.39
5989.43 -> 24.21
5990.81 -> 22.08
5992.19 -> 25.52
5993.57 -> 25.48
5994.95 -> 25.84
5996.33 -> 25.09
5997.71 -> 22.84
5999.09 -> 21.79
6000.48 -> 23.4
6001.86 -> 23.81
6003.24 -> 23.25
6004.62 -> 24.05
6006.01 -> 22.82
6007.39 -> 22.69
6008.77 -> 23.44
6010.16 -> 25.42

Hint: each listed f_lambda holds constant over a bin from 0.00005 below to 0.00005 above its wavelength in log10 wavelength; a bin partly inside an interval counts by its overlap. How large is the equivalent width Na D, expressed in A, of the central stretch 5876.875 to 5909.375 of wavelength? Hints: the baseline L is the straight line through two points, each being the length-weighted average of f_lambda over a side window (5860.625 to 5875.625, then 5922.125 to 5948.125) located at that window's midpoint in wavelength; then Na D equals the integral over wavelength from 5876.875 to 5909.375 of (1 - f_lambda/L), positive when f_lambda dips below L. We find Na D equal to 3.17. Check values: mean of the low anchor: 23.5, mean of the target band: 21.2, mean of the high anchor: 23.4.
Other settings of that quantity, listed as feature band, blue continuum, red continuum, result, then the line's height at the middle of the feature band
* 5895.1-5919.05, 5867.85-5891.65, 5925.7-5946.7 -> 0.7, 22.9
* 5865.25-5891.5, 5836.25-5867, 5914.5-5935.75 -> 1.5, 23.7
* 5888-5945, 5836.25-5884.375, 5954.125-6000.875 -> 4.0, 24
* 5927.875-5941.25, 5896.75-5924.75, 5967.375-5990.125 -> -0.2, 23.1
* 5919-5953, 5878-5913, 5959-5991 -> -1.3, 22.6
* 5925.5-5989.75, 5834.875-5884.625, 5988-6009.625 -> 0.2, 23.9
